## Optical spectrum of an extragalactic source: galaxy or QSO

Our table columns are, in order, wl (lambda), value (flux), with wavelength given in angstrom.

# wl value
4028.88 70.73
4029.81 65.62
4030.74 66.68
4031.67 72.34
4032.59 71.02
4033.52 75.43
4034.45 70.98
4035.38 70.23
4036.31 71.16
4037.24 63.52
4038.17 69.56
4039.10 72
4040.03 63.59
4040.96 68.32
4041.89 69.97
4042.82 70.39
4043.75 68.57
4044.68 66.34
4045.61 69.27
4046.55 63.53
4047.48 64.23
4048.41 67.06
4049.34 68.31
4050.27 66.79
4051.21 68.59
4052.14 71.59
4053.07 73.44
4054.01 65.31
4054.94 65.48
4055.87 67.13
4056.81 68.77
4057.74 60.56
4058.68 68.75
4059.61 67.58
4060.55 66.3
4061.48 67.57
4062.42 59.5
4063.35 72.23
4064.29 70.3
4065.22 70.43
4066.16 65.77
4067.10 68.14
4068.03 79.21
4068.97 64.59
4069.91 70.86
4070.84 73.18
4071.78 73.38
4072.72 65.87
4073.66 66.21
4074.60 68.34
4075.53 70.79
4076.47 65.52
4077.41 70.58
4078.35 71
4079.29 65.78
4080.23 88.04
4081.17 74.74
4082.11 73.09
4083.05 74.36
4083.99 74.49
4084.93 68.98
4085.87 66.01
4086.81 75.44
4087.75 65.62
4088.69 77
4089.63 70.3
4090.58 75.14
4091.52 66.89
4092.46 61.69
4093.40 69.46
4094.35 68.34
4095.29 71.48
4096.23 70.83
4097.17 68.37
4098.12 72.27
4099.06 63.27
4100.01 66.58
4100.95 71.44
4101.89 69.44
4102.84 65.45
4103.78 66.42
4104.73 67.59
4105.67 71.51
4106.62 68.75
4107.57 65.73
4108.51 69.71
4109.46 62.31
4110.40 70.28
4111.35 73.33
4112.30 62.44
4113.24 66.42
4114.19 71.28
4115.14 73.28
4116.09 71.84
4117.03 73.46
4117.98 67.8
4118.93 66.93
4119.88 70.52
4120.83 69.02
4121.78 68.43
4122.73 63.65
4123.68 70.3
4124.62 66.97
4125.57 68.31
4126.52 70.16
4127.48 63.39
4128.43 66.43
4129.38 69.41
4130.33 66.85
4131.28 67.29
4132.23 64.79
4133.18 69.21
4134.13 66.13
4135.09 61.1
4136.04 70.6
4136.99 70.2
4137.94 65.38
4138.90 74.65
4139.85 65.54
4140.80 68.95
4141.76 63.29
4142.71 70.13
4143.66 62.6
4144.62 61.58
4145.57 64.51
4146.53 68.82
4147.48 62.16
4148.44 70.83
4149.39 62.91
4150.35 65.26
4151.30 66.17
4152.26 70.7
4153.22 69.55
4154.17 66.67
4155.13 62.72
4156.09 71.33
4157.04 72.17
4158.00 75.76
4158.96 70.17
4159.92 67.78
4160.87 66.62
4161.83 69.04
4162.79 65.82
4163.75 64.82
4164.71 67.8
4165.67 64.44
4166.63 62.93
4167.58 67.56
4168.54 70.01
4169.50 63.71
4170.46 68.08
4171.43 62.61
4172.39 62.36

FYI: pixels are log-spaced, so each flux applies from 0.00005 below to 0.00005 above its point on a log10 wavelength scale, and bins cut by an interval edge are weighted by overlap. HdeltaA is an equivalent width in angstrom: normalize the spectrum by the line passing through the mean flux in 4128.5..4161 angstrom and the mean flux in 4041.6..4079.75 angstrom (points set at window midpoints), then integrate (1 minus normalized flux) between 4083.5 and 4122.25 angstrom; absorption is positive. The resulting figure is -0.8 angstrom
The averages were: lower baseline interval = 68.2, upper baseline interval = 67.4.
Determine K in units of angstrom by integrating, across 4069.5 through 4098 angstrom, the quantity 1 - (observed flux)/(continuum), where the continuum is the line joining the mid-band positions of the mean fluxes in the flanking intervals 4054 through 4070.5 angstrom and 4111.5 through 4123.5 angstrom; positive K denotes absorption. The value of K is -1.04 angstrom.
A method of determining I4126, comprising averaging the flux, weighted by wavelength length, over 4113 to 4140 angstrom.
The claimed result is 68.3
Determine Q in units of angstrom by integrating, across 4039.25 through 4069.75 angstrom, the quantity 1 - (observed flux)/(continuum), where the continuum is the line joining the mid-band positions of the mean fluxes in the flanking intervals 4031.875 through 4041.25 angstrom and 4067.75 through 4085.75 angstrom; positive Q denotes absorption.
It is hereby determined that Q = 1.1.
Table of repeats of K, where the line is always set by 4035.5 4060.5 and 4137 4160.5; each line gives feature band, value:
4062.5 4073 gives -0.4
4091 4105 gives -0.1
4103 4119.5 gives -0.3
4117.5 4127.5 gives -0.1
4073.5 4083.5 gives -0.6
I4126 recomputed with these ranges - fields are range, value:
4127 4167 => 67.1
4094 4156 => 67.7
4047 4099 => 69.4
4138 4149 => 66.6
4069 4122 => 69.7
